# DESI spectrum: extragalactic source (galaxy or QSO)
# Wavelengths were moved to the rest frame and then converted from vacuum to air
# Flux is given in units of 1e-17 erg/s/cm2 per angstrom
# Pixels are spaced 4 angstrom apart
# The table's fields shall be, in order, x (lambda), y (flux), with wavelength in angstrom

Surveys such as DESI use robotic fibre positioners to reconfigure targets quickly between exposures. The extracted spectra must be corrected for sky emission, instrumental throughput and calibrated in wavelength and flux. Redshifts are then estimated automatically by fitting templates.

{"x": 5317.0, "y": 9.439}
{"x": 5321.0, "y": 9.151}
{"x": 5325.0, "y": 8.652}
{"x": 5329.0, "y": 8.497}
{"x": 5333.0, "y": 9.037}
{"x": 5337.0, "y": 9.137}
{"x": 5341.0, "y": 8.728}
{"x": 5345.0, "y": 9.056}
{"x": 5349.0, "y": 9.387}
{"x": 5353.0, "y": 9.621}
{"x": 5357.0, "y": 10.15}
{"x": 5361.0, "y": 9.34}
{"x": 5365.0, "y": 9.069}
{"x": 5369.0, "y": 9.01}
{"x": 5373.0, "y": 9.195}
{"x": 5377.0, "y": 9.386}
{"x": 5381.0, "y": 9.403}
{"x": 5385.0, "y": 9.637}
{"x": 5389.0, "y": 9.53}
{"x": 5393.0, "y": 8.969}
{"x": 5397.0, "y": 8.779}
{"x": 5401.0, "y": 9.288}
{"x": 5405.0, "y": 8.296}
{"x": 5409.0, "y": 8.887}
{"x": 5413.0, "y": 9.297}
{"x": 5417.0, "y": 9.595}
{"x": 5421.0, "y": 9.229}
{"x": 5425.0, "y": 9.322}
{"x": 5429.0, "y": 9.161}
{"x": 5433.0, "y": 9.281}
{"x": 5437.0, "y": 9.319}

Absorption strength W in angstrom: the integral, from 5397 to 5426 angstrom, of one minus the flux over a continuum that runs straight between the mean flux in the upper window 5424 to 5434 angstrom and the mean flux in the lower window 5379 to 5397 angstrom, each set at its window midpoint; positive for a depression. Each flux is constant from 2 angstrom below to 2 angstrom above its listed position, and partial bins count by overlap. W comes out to 0.6 angstrom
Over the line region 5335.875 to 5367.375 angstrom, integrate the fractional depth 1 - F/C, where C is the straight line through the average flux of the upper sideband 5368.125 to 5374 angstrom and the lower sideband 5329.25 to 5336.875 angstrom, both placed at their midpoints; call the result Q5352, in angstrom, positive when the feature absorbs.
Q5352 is -1.0 angstrom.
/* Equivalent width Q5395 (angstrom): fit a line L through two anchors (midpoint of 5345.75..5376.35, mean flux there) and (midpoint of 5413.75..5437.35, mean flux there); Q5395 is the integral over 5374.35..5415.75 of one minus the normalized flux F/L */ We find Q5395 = 0.8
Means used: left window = 9.38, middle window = 9.16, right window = 9.32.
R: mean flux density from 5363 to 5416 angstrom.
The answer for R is 9.14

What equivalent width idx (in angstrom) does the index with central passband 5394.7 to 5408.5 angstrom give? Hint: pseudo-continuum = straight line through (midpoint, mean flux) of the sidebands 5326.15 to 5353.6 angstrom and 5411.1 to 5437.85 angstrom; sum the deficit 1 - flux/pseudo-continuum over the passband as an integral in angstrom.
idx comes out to 0.6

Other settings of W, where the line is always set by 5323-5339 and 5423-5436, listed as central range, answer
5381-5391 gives -0.5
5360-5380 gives -0.4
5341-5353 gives -0.4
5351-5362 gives -1.0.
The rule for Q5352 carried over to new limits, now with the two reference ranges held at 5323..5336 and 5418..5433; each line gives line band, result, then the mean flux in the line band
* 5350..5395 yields -2.03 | 9.39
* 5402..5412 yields 0.48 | 8.73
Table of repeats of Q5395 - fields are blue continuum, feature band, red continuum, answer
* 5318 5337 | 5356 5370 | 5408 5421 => -0.48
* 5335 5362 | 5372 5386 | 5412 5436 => -0.11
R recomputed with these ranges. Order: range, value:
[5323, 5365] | 9.16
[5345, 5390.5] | 9.41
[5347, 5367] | 9.51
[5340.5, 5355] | 9.25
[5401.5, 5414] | 8.84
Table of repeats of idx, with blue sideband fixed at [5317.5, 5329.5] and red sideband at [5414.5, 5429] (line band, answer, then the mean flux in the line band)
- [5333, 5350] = -0.2 angstrom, 9.05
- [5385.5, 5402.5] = 0.1 angstrom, 9.18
